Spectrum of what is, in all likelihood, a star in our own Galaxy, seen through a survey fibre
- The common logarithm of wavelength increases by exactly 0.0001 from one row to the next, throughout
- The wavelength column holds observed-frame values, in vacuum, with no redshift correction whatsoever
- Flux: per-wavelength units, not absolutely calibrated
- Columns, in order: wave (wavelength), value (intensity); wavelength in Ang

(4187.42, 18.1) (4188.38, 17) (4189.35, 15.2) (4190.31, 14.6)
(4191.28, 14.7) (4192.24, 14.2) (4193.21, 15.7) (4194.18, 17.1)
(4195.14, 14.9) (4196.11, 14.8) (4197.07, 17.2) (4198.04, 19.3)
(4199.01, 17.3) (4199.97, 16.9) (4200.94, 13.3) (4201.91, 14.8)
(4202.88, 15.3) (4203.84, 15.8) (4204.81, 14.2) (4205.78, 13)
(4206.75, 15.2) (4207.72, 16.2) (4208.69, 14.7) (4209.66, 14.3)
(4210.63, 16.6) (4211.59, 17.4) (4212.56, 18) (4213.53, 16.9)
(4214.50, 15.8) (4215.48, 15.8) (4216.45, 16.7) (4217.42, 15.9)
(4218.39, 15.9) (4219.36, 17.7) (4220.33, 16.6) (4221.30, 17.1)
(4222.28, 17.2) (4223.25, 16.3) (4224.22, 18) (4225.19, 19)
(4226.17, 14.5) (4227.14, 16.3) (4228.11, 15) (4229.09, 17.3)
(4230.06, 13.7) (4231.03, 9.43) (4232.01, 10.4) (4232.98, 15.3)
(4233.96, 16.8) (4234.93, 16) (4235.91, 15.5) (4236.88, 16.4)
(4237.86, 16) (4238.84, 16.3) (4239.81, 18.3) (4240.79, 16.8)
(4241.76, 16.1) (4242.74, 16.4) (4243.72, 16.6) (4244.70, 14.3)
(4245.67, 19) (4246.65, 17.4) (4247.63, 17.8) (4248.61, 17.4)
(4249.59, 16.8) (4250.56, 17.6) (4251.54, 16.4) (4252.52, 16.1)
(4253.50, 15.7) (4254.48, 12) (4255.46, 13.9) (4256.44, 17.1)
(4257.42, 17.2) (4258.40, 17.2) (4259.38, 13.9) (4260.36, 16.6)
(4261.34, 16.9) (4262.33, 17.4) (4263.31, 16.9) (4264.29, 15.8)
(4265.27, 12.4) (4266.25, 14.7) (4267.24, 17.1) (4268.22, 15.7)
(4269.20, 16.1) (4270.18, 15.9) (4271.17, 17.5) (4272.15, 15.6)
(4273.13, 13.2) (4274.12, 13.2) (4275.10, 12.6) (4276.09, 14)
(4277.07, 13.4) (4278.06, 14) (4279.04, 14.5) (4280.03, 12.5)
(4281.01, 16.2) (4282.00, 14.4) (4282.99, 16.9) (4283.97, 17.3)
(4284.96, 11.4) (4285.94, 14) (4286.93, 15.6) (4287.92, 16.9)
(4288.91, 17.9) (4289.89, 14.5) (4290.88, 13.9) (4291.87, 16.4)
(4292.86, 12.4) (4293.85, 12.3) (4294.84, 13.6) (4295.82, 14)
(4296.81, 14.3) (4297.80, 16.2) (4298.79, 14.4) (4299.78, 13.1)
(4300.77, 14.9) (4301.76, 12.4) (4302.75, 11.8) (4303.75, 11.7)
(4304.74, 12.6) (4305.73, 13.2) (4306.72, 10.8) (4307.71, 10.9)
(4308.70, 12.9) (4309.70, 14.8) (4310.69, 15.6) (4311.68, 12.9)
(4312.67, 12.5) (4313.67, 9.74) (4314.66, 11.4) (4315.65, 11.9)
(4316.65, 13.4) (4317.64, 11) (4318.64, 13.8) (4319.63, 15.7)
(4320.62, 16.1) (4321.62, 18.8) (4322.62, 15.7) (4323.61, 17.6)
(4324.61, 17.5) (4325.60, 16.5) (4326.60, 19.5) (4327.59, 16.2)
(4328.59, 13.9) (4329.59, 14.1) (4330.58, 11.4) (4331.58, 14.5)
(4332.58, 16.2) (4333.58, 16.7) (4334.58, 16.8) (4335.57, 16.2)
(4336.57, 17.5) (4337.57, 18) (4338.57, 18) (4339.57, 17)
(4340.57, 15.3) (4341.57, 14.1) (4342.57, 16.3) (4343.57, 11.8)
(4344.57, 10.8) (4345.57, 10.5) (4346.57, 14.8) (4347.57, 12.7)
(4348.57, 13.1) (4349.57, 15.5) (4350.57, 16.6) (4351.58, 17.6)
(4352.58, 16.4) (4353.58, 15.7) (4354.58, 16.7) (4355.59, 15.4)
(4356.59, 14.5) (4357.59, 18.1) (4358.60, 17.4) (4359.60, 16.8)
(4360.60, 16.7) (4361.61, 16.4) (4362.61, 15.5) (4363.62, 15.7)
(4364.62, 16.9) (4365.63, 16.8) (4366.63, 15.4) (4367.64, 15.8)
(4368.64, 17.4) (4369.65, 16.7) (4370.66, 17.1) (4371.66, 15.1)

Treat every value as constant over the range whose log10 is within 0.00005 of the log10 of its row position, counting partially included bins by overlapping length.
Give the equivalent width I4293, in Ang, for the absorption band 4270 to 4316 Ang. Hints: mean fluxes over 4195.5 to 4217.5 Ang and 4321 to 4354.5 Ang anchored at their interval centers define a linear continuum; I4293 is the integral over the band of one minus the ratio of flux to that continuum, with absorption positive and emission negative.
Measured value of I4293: 5.31 Ang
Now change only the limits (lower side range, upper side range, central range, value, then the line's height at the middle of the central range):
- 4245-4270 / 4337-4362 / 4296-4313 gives 2.7 Ang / 15.8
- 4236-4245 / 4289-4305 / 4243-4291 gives -1.3 Ang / 15.1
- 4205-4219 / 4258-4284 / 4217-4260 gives -1.4 Ang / 15.6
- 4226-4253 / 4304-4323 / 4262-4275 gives -0.4 Ang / 14.9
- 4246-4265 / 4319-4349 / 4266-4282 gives 1.3 Ang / 16.1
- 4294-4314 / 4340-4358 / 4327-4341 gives -1.6 Ang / 14.2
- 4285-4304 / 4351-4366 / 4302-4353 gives 2.8 Ang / 15.3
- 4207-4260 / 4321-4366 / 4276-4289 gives 0.9 Ang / 16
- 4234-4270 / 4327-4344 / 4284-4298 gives 1.2 Ang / 15.9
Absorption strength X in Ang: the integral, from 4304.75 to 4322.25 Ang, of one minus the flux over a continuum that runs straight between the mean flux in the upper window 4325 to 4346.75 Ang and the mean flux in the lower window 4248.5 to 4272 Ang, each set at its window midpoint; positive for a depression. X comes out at 2.5 Ang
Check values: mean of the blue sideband 16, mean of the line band 13.3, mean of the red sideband 15.3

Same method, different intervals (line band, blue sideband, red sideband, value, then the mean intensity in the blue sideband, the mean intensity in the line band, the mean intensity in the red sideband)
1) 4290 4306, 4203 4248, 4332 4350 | 1.9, 16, 13.6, 15.1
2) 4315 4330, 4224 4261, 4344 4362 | 0.1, 16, 15.4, 15.3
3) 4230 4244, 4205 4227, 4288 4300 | 0.4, 16.3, 15.4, 14.5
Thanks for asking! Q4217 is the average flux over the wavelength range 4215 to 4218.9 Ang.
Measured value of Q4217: 16.1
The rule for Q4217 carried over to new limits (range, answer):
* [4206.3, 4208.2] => 15.7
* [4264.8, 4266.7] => 13.6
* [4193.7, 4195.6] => 16.1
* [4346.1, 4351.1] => 14.5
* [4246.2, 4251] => 17.4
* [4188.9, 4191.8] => 14.8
